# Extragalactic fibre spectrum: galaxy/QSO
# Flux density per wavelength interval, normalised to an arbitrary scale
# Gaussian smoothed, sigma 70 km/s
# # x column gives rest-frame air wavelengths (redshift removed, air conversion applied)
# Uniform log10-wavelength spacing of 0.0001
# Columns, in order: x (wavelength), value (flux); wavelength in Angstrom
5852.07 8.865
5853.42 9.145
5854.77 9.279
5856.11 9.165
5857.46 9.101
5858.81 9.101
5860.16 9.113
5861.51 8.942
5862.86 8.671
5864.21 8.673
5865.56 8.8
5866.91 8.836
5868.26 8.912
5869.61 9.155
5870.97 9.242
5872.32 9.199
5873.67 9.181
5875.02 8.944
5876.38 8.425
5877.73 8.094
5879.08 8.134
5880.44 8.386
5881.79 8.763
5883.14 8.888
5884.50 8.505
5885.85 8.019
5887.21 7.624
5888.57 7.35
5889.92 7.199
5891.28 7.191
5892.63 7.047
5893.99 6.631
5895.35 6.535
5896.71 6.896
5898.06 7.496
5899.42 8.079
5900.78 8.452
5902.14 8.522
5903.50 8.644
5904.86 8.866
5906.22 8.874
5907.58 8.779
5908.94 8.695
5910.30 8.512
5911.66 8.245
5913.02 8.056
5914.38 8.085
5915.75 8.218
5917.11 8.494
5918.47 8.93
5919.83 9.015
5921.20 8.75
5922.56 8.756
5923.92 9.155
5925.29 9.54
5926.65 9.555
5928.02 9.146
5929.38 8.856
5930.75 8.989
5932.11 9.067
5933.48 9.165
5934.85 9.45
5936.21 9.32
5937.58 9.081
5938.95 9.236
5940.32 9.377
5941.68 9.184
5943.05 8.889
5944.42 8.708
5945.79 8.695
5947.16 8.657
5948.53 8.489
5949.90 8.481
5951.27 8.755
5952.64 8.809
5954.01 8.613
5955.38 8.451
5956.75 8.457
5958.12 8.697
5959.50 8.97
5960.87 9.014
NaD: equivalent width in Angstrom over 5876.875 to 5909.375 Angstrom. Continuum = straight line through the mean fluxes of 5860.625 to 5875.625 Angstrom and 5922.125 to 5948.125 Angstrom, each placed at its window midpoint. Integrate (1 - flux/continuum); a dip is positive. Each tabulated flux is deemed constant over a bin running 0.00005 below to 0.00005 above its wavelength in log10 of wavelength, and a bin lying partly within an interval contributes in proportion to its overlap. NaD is 3.7 Angstrom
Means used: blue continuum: 8.96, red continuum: 9.09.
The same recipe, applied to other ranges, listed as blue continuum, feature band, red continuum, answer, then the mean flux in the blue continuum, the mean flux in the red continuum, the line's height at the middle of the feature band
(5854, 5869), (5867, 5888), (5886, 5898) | -1.7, 8.97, 7.12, 8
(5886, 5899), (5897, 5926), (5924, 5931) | -1.0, 7.16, 9.22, 8.28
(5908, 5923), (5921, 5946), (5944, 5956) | -1.6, 8.53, 8.63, 8.58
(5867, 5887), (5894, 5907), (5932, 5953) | 1.2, 8.68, 8.96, 8.78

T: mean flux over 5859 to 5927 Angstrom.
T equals 8.42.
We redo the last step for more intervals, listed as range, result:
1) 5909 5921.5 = 8.48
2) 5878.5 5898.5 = 7.64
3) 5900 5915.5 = 8.51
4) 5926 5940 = 9.19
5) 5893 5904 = 7.62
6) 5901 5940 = 8.86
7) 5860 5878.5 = 8.86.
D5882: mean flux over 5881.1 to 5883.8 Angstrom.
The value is 8.85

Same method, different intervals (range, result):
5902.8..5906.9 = 8.79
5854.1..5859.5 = 9.17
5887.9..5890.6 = 7.29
